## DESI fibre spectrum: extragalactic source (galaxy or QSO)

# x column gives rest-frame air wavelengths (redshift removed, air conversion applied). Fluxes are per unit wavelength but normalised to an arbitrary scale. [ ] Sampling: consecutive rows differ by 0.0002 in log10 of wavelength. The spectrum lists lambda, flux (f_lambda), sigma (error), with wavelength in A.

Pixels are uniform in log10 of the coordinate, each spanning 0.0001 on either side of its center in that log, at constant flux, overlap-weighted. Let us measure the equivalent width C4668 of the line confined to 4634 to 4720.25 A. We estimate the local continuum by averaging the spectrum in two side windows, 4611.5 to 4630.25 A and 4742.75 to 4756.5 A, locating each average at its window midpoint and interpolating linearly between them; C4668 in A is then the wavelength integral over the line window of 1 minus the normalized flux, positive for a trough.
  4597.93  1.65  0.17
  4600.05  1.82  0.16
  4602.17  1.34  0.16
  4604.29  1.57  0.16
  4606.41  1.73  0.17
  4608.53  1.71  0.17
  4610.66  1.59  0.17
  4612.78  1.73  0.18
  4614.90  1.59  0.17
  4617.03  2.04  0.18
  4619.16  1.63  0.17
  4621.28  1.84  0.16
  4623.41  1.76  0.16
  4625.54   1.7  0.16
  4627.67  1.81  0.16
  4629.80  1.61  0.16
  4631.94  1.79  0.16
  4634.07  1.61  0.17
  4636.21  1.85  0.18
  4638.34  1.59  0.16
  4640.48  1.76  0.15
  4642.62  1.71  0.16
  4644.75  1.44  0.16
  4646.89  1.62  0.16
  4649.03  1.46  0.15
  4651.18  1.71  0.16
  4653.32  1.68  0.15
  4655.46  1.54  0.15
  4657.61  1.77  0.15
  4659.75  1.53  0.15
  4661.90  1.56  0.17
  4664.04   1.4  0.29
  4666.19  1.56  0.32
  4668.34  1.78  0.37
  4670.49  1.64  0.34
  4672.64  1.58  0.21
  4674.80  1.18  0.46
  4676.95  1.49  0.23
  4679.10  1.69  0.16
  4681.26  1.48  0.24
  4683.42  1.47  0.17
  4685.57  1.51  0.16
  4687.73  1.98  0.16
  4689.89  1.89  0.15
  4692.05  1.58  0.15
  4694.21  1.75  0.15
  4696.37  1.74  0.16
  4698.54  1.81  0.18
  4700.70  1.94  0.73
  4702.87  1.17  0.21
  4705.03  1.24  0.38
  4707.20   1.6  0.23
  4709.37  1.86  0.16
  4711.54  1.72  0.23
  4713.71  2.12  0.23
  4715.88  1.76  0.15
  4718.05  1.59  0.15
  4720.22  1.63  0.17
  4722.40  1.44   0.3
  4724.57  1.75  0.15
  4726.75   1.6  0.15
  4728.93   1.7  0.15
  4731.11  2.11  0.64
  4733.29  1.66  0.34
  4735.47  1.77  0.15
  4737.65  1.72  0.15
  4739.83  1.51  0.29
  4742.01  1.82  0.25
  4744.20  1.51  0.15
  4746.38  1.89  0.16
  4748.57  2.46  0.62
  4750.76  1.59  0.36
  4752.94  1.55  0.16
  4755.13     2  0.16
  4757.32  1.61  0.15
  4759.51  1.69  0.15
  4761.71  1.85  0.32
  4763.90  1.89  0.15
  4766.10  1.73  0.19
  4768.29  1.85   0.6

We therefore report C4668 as 7.23 A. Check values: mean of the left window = 1.75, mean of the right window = 1.83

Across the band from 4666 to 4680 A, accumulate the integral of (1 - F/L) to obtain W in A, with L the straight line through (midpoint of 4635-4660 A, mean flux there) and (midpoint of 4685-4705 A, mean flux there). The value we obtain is 0.9 A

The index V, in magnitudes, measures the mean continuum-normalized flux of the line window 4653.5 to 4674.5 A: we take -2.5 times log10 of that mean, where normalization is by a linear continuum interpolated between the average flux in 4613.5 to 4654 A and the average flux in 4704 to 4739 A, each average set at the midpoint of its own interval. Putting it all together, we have 0.08 mag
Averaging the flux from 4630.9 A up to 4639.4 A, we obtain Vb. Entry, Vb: 1.71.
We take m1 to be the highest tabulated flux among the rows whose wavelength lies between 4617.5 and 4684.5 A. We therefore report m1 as 1.85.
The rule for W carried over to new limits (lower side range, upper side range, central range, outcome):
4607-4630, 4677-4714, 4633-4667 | 1.9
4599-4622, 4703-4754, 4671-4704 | 1.7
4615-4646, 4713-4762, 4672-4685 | 1.9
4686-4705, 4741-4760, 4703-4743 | 1.4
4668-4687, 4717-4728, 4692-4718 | -1.9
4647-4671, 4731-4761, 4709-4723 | -0.2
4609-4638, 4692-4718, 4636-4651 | 0.8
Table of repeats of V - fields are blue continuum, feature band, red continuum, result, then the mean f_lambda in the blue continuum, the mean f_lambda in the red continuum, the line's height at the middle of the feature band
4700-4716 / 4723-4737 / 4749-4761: -0.034 mag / 1.66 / 1.74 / 1.7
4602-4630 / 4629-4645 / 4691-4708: -0.003 mag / 1.7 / 1.6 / 1.68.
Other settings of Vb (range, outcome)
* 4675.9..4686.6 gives 1.53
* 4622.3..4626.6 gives 1.73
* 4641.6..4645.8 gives 1.58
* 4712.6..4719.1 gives 1.83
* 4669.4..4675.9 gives 1.47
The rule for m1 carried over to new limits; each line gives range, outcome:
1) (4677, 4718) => 2.12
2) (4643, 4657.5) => 1.71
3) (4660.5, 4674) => 1.78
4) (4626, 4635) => 1.81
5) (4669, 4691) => 1.98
